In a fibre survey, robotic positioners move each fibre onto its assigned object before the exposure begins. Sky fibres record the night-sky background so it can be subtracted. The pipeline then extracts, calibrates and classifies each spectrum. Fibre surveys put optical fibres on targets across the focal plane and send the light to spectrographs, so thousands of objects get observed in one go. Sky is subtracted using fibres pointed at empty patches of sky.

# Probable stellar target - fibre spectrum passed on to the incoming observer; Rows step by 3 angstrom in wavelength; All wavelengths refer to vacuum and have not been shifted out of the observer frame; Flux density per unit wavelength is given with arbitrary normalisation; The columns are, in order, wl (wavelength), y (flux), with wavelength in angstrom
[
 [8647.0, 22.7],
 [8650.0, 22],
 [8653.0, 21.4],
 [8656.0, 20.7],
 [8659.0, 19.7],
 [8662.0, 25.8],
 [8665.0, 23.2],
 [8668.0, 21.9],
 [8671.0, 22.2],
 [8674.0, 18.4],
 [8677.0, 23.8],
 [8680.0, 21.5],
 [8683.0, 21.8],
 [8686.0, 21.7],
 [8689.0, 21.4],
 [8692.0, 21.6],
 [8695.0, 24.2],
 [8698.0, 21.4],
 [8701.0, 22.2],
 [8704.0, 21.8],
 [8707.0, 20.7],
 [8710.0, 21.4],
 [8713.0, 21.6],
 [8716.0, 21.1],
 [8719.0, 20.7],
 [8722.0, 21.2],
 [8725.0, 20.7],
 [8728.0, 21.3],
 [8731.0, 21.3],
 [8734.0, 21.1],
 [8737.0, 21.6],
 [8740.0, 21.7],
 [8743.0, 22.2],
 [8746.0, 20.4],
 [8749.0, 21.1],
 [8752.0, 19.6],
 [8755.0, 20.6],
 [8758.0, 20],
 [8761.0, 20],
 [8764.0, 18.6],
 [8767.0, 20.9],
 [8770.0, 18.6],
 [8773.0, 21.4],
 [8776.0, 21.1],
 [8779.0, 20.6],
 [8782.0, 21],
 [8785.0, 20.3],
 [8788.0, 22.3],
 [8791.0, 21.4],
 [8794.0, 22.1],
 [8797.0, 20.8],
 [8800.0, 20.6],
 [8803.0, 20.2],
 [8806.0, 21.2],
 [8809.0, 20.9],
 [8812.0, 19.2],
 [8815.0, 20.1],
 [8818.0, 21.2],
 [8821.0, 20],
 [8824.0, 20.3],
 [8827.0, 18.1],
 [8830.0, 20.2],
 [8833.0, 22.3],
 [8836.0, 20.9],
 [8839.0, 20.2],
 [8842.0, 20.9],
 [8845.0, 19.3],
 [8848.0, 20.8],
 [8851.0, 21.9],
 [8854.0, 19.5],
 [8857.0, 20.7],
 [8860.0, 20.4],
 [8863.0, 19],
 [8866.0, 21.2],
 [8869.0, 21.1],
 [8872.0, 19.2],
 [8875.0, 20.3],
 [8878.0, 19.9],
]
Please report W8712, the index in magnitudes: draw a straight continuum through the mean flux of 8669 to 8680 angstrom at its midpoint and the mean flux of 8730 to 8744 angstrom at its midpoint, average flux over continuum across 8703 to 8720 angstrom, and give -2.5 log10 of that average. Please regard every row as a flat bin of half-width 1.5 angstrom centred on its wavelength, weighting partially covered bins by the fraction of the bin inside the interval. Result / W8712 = 0.02 mag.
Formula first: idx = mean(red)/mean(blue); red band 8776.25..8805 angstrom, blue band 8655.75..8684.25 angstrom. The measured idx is 0.96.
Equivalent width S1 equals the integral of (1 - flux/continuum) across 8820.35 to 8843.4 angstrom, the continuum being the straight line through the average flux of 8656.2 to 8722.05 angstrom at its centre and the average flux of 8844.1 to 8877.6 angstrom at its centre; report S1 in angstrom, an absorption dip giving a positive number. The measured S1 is 0.2 angstrom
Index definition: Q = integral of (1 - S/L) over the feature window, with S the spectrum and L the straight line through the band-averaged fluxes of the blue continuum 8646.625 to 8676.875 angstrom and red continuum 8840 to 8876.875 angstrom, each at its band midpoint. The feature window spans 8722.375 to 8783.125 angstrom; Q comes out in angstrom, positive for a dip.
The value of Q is 1.3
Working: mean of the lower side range 21.9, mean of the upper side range 20.4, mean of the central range 20.7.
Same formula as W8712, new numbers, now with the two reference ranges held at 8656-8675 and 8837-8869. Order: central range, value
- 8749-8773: 0.06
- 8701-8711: 0.01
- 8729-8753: 0.01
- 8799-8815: 0.02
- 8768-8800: 0.00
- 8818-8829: 0.05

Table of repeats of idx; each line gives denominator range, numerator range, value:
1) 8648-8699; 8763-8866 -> 0.94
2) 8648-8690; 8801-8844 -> 0.93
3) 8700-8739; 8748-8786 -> 0.95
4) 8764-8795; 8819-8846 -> 0.97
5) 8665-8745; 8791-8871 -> 0.95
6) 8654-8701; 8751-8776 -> 0.91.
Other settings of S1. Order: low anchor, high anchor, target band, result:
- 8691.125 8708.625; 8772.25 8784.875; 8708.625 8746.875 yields 0.61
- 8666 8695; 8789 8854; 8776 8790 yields -0.11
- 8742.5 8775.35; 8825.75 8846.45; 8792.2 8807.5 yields -0.53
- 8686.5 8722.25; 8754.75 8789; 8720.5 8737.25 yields 0.01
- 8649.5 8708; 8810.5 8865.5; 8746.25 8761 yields 0.58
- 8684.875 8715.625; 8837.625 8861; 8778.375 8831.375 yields 0.70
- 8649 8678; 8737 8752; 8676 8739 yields -0.28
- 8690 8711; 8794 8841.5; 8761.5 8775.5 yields 0.73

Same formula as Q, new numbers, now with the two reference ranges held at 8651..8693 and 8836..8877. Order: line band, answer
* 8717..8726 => 0.2 angstrom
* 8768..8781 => 0.3 angstrom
